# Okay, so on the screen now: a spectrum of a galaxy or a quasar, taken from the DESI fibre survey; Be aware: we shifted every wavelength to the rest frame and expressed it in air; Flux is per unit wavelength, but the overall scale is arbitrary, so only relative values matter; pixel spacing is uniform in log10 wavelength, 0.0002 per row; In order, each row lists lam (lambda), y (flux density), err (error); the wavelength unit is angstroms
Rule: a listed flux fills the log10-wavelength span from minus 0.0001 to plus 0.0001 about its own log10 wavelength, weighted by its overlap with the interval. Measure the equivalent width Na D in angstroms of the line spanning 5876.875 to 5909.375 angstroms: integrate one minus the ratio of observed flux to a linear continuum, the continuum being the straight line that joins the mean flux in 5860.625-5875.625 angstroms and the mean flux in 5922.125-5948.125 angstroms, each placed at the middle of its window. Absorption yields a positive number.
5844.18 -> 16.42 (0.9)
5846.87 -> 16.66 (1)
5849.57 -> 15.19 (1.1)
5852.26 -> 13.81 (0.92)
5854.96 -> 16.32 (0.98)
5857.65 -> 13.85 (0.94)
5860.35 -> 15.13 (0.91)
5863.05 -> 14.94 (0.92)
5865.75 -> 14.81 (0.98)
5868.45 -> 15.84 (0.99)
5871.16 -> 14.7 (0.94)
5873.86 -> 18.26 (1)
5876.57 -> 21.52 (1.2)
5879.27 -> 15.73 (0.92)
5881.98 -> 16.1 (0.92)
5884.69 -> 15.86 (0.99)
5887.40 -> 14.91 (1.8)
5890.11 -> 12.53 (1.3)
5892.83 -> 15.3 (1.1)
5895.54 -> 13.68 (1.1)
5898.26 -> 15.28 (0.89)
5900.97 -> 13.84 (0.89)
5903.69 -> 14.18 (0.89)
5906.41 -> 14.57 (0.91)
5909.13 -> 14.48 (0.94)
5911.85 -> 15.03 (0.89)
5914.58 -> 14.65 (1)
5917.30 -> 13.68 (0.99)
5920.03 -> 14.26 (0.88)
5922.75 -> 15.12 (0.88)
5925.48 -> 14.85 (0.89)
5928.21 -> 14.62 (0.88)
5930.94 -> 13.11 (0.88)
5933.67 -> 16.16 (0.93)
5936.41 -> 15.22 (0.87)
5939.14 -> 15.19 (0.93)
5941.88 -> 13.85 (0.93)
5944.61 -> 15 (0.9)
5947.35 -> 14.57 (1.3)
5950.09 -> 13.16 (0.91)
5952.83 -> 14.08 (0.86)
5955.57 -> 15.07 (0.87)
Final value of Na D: 1.1 angstroms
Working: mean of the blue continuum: 15.8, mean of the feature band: 14.9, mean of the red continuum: 14.8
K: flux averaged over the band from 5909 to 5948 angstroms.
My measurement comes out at 14.7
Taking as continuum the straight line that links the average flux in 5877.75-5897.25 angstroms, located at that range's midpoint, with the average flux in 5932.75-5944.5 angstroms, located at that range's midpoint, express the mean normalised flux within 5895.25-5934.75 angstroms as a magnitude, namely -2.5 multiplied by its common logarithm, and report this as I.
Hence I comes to 0.04 mag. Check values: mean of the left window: 14.9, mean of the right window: 15.1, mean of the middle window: 14.5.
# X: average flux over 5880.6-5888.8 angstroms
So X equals 15.6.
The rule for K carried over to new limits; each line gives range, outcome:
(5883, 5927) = 14.5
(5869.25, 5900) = 15.8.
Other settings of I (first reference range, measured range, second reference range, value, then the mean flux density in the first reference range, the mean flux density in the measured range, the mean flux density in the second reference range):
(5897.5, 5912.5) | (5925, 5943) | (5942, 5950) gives -0.02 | 14.5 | 14.7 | 14.4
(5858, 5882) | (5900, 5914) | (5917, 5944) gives 0.06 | 16.2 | 14.4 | 14.7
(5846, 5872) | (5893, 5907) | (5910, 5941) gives 0.03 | 15.1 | 14.4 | 14.7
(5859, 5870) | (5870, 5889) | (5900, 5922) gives -0.12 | 15.2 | 16.7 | 14.4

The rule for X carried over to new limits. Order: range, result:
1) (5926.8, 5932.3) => 13.9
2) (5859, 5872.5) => 15.1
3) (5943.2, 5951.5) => 14.2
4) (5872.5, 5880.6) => 18.5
